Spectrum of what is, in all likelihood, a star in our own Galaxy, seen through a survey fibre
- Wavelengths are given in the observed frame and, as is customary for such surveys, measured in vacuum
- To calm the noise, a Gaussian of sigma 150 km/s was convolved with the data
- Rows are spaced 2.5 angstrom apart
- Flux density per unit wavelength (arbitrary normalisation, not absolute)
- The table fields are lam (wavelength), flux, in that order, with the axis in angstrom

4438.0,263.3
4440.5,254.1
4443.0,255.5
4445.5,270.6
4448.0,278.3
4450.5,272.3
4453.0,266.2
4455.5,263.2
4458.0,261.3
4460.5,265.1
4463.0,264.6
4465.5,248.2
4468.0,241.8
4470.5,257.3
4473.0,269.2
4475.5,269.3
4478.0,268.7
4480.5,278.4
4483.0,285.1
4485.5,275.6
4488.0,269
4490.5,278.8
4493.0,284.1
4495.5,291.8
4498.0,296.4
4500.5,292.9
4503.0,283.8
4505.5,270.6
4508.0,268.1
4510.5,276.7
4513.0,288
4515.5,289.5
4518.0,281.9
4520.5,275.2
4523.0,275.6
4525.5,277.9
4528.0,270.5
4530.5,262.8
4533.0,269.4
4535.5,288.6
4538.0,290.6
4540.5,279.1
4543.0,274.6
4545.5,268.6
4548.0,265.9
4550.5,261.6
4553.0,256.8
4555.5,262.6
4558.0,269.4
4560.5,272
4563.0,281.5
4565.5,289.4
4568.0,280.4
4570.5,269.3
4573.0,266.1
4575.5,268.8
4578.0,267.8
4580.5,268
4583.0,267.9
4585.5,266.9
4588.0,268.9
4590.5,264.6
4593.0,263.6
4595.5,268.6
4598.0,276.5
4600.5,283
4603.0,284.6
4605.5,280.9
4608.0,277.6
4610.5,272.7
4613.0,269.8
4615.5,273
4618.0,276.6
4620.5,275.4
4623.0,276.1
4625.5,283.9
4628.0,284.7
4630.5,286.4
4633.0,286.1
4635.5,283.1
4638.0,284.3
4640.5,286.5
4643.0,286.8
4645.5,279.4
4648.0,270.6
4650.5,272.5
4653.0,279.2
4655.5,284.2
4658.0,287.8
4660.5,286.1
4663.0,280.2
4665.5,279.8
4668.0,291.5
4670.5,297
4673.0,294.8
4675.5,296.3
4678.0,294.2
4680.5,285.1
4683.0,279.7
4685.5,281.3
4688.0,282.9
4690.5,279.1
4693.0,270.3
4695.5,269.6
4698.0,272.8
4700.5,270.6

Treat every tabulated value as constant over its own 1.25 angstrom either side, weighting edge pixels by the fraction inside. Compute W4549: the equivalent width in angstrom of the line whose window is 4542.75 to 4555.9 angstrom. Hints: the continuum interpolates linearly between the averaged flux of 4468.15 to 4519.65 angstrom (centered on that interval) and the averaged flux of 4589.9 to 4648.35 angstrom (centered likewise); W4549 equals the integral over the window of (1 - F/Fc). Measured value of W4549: 0.65 angstrom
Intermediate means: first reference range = 278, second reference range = 278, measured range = 264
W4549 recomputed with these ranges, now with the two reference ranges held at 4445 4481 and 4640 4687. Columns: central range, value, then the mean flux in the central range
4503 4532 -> -0.7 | 276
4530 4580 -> 0.3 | 272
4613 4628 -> 0.2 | 277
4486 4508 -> -1.2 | 282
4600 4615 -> 0.1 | 278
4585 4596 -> 0.4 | 266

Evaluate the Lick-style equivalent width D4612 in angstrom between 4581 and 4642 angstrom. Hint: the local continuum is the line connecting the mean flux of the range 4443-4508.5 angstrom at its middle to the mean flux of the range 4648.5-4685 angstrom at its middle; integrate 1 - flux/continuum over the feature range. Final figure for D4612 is 1.1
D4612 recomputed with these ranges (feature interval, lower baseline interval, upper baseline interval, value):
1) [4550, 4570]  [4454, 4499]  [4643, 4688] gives 0.3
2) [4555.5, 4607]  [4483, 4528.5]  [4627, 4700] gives 1.7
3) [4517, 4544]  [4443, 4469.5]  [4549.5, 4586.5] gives -0.9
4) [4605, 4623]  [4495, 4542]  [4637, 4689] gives 0.5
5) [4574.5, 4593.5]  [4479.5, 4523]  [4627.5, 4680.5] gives 1.1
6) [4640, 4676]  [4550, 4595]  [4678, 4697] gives -1.0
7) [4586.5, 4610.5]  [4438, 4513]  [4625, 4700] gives 0.4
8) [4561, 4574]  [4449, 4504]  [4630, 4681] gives 0.1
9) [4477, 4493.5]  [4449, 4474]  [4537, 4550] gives -0.7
